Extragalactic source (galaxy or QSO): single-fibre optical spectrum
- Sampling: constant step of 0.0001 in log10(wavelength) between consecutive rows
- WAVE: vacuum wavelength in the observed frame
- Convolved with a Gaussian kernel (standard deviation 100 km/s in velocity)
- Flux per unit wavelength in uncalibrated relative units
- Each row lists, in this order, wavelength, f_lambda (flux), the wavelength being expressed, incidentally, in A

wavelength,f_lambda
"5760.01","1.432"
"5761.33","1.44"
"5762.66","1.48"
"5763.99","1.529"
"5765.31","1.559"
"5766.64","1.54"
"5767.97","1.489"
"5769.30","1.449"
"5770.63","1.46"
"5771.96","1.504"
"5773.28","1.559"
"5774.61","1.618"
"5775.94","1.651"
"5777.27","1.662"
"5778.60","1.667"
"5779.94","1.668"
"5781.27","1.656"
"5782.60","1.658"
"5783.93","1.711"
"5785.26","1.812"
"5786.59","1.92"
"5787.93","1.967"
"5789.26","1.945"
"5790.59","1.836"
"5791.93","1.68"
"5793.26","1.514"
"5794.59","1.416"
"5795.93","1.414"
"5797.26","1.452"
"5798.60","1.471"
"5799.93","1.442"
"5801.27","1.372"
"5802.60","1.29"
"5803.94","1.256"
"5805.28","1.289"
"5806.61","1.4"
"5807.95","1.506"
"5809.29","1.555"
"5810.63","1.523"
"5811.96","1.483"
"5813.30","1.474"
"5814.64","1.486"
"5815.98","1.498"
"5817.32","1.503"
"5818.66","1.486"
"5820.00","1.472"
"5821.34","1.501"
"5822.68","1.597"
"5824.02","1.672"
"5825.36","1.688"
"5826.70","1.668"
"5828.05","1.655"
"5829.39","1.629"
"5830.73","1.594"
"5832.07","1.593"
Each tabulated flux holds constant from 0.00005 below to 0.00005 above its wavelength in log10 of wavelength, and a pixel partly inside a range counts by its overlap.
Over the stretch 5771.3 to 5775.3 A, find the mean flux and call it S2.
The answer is 1.56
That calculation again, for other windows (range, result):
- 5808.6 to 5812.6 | 1.52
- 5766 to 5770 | 1.49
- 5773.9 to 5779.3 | 1.65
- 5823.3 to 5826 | 1.68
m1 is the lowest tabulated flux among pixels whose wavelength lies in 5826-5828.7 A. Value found 1.655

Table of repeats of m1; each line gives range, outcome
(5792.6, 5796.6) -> 1.414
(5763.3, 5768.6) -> 1.489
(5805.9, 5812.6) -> 1.4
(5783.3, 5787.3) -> 1.711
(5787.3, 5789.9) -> 1.945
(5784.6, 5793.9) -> 1.514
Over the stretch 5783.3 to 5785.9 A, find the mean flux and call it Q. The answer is 1.76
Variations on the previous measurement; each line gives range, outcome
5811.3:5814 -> 1.48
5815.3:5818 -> 1.5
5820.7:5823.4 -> 1.55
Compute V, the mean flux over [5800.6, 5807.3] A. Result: 1.32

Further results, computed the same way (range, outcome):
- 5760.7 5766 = 1.5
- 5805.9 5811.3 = 1.5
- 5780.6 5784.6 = 1.68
